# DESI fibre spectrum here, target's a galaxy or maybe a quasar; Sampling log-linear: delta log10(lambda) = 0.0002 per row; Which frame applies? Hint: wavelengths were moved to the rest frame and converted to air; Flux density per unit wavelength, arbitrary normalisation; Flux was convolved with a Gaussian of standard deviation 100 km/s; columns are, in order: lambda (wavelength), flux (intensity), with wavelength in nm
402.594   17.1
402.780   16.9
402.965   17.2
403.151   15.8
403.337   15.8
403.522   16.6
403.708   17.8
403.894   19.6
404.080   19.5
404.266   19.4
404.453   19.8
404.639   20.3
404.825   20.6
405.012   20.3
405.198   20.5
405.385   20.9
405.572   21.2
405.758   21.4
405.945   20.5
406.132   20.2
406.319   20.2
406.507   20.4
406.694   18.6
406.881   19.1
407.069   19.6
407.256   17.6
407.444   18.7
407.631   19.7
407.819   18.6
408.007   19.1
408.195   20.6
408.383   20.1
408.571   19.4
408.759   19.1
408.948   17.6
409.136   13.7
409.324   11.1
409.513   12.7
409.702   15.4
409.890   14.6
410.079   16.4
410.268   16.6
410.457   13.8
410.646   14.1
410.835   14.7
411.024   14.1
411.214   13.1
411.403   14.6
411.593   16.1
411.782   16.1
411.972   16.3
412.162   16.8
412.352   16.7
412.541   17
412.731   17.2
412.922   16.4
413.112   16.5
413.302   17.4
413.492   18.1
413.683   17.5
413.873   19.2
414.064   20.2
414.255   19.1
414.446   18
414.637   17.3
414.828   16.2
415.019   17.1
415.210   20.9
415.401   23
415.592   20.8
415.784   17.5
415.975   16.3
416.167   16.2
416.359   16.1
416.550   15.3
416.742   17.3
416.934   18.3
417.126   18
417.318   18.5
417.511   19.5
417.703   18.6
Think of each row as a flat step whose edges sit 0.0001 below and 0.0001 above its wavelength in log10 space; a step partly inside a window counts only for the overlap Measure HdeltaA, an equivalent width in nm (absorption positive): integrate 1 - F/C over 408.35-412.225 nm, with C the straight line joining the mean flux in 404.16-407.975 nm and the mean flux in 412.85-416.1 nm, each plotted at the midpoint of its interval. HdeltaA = 0.74 nm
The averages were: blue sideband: 19.9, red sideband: 18.3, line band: 15.5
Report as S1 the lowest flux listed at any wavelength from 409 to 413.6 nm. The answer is 11.1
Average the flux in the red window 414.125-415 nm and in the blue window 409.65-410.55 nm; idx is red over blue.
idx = 1.15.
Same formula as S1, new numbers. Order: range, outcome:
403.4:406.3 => 16.6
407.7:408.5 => 18.6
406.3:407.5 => 17.6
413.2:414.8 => 17.3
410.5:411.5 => 13.1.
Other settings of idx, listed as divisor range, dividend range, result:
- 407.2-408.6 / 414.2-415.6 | 0.98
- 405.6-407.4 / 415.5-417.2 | 0.88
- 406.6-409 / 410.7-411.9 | 0.77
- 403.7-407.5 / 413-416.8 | 0.91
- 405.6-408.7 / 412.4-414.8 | 0.90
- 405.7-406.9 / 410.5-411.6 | 0.71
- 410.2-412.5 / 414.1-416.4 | 1.20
